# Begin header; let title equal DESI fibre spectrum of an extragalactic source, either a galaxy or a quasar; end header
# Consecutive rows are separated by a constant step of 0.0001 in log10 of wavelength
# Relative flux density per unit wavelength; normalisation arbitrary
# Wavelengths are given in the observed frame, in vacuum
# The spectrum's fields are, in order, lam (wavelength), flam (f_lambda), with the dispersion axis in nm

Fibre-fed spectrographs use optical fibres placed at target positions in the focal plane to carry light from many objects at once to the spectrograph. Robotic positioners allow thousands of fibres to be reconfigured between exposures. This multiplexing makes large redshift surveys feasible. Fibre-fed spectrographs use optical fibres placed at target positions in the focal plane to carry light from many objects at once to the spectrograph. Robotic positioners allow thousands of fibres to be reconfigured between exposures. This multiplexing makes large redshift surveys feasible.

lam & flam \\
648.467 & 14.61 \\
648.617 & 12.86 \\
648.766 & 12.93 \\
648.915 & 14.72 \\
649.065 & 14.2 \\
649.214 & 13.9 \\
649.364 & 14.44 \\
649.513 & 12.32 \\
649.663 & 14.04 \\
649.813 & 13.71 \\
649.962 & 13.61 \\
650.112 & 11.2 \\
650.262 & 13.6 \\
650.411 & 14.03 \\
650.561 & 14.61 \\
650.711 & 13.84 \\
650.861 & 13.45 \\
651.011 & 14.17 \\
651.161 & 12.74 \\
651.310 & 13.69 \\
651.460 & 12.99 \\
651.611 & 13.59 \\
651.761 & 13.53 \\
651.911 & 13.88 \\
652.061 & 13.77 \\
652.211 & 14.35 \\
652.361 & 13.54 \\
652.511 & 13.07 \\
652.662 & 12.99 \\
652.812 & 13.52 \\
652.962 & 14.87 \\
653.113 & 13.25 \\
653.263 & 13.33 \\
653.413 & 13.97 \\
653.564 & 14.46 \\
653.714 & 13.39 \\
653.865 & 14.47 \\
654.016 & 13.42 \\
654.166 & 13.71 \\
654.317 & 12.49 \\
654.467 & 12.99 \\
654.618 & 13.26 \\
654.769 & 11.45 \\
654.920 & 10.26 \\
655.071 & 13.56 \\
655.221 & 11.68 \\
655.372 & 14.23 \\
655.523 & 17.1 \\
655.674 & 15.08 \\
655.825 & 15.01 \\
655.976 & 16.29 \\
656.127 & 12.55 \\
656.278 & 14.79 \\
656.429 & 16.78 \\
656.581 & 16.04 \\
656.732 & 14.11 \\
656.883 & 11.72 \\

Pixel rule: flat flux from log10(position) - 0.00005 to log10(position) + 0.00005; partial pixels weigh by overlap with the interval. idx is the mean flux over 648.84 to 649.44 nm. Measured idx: 14.3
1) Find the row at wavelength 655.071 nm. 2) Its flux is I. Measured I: 13.56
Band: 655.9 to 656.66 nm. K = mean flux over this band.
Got 15.3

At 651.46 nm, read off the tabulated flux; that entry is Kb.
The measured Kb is 12.99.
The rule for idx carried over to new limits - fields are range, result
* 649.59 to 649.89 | 13.9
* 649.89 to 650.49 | 13.1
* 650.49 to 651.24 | 13.8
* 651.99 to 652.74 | 13.5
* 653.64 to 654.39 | 13.5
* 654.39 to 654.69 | 13.1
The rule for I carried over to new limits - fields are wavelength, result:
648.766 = 12.93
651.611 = 13.59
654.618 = 13.26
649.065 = 14.2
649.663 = 14.04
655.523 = 17.1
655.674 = 15.08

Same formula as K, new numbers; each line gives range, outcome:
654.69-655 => 10.9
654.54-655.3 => 12.1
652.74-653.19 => 13.9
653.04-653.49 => 13.5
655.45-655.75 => 16.1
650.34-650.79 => 14.1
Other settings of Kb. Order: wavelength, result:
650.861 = 13.45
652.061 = 13.77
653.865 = 14.47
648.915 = 14.72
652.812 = 13.52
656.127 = 12.55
